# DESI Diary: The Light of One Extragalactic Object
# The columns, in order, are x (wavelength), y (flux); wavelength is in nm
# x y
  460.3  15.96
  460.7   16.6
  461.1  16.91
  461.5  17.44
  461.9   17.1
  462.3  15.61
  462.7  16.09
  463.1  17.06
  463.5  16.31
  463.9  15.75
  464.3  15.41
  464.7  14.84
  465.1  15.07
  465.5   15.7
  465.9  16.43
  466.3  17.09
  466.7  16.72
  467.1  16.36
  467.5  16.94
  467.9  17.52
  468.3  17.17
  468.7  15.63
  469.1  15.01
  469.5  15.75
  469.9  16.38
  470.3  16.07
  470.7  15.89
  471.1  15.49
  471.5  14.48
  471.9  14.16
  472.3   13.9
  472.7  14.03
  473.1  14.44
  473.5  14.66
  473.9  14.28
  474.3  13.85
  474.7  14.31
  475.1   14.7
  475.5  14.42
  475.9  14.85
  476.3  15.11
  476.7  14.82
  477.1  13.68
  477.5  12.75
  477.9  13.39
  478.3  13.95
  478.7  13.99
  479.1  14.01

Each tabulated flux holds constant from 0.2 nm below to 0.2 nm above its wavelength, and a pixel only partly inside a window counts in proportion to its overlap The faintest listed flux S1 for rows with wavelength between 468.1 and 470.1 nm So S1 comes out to 15.01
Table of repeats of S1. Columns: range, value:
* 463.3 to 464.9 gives 14.84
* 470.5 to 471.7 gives 14.48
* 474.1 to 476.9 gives 13.85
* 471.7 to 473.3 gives 13.9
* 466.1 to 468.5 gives 16.36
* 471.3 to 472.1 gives 14.16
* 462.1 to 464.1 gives 15.61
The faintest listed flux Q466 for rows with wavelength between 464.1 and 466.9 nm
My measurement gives 14.84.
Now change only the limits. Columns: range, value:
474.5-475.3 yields 14.31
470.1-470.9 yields 15.89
